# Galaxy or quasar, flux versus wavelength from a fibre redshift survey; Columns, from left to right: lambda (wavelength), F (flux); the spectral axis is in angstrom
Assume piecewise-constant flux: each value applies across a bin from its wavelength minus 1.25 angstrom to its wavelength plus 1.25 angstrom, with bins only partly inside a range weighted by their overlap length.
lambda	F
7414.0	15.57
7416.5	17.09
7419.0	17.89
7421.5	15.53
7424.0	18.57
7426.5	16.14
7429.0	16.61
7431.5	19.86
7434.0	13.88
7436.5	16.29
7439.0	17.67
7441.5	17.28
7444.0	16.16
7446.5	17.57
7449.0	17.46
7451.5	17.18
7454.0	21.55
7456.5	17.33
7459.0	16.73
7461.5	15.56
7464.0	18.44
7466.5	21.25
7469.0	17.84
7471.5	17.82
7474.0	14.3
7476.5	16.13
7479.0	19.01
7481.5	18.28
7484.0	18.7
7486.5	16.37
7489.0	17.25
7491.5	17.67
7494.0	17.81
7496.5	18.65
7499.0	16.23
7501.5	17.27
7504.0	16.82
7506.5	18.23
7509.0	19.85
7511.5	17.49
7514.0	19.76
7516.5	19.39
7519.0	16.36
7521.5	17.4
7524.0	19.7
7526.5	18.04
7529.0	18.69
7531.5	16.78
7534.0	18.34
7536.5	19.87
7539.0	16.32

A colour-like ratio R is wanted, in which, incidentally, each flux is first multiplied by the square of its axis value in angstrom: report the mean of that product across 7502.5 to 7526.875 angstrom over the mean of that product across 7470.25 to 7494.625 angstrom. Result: 1.1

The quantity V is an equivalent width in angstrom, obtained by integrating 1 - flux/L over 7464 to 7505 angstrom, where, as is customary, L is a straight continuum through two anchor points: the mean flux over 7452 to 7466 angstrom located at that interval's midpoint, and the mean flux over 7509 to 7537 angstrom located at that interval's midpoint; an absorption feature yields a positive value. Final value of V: 1.3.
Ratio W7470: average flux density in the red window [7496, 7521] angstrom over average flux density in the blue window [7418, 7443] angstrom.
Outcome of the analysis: 1.06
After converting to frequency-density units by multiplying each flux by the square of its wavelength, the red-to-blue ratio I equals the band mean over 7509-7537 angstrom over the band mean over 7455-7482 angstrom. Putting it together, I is 1.1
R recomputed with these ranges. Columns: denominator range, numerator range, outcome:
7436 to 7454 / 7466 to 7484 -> 1.02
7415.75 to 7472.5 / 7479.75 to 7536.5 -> 1.05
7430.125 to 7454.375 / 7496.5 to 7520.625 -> 1.05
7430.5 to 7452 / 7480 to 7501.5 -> 1.05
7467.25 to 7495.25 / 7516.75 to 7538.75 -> 1.05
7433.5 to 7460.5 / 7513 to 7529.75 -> 1.09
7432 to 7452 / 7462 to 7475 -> 1.07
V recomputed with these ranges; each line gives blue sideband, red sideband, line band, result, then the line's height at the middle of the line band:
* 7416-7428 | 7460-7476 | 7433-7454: 0.27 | 17.2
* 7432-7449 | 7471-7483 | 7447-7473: -1.77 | 16.9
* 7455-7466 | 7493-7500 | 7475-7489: -0.06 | 17.5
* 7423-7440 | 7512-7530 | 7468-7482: 0.41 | 17.7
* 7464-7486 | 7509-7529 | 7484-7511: 0.75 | 18.2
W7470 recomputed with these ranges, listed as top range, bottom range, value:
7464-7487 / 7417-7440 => 1.05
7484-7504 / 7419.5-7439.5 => 1.03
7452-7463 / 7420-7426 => 1.05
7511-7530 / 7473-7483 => 1.08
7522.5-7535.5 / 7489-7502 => 1.05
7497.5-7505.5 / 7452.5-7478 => 0.95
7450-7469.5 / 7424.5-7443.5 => 1.08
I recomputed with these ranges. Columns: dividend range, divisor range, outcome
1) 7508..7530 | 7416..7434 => 1.11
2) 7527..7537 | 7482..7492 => 1.05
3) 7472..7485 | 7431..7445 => 1.05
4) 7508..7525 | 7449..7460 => 1.04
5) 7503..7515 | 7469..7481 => 1.09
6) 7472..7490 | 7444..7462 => 0.98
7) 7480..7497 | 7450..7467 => 0.99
